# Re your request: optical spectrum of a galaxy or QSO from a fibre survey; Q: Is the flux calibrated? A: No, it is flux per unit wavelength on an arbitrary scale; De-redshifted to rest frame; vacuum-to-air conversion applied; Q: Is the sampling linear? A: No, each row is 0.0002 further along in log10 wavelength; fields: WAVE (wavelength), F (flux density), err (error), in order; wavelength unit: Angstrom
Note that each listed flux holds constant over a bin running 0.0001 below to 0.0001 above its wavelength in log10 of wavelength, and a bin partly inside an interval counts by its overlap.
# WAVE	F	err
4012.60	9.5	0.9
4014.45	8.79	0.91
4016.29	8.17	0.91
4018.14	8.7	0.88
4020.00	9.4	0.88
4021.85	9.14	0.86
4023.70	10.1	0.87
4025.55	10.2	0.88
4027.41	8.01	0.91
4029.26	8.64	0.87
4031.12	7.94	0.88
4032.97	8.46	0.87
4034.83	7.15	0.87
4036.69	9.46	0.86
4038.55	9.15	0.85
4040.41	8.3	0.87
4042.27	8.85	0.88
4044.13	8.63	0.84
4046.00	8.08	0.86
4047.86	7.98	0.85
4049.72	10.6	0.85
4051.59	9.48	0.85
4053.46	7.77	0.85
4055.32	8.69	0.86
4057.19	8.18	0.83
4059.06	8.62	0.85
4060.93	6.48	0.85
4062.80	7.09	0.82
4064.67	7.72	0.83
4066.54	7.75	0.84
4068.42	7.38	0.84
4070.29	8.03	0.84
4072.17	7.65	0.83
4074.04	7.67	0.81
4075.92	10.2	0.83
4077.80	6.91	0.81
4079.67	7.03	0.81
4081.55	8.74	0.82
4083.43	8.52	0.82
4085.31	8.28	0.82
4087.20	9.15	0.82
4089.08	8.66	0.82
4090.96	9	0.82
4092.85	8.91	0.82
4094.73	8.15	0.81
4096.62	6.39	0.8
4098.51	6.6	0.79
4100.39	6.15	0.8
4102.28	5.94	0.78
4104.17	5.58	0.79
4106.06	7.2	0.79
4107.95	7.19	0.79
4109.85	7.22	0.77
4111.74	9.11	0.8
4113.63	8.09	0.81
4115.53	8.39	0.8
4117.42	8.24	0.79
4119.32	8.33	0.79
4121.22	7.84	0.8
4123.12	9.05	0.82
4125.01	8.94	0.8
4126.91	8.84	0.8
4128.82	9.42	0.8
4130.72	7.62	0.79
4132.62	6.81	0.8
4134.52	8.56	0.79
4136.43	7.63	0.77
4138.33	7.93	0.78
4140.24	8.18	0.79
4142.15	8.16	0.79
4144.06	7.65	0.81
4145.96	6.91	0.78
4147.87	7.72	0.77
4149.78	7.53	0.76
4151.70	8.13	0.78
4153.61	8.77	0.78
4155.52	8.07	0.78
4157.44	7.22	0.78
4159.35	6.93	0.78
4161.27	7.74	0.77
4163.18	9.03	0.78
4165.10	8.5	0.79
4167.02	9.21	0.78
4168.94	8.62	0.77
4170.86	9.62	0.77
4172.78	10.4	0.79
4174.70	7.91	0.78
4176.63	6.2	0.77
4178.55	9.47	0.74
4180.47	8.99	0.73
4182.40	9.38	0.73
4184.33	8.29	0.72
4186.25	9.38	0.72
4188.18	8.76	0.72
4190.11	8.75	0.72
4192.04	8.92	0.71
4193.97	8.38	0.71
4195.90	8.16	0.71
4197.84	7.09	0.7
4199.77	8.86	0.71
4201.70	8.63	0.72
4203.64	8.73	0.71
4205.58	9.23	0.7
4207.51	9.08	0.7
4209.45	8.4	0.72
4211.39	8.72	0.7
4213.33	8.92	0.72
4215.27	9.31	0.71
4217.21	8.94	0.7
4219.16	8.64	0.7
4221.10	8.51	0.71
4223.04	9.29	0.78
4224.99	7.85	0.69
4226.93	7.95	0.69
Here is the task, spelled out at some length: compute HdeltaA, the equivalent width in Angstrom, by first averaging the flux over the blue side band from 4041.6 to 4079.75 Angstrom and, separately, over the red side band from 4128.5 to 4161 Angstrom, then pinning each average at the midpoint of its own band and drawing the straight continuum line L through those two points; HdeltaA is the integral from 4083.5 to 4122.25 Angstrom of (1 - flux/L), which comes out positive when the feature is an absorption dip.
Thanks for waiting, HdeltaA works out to 1.15 Angstrom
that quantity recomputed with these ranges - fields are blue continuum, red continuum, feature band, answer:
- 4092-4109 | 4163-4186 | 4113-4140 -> -2.5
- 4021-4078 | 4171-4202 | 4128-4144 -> 1.0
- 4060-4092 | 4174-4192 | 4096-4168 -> 4.4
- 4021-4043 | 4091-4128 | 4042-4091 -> 0.4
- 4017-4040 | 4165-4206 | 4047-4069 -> 1.6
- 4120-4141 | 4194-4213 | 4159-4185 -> -0.7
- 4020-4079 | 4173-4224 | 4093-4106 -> 2.8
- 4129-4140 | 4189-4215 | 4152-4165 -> 0.2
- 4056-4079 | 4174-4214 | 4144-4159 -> 1.1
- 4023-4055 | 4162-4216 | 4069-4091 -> 1.2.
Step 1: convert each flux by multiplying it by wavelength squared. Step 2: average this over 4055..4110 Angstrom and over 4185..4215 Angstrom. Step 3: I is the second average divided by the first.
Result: 1.2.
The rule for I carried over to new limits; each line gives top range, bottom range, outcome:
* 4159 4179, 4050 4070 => 1.12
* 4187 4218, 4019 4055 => 1.07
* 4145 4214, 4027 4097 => 1.08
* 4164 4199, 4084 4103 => 1.17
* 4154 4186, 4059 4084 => 1.14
